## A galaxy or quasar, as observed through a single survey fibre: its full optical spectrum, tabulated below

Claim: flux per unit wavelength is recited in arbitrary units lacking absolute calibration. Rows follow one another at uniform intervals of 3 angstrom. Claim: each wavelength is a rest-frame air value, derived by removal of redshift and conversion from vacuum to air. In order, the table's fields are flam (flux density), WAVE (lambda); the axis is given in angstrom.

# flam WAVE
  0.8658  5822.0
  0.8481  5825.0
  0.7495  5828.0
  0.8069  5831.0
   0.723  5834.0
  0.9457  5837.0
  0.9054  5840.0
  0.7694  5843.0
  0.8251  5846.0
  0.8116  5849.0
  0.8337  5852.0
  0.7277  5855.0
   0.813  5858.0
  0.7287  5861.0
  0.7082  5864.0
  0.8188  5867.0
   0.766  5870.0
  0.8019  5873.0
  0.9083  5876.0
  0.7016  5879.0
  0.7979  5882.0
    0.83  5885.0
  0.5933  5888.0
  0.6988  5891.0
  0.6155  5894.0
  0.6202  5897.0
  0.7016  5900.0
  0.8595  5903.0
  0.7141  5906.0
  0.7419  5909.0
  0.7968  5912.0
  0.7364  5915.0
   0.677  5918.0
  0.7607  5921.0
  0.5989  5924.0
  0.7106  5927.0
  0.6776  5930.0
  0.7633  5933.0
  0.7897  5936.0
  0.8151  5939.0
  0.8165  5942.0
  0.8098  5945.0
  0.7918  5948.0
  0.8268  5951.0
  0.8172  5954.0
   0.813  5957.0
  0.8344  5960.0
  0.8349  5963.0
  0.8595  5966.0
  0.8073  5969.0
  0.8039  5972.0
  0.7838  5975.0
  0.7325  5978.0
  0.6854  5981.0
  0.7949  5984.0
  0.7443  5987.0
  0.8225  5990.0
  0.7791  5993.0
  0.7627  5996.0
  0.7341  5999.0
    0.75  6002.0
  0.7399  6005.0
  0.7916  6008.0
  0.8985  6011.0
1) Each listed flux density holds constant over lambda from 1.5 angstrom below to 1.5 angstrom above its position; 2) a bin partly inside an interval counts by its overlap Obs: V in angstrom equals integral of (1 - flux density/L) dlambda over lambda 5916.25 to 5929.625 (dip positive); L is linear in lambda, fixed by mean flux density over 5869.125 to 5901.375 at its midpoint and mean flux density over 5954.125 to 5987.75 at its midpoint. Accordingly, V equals 1.2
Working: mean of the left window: 0.73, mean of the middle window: 0.687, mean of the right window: 0.792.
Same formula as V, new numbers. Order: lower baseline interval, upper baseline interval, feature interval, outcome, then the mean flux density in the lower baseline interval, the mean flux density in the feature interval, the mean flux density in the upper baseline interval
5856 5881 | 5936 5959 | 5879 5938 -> 5.6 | 0.78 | 0.721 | 0.812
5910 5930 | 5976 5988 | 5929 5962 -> -3.4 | 0.711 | 0.798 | 0.741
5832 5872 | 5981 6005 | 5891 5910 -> 1.9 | 0.798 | 0.707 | 0.763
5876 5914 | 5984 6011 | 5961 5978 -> -1.1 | 0.73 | 0.811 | 0.775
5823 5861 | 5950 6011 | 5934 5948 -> -0.2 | 0.811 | 0.804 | 0.788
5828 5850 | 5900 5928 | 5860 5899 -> 1.8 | 0.822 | 0.737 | 0.732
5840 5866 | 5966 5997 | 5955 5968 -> -0.9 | 0.785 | 0.834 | 0.776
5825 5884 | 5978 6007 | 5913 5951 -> 1.2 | 0.799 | 0.749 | 0.756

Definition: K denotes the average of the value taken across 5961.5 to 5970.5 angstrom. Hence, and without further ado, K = 0.834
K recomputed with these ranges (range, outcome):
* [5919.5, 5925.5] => 0.68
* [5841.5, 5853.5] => 0.81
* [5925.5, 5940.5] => 0.751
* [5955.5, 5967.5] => 0.835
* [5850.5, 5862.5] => 0.776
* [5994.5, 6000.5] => 0.748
